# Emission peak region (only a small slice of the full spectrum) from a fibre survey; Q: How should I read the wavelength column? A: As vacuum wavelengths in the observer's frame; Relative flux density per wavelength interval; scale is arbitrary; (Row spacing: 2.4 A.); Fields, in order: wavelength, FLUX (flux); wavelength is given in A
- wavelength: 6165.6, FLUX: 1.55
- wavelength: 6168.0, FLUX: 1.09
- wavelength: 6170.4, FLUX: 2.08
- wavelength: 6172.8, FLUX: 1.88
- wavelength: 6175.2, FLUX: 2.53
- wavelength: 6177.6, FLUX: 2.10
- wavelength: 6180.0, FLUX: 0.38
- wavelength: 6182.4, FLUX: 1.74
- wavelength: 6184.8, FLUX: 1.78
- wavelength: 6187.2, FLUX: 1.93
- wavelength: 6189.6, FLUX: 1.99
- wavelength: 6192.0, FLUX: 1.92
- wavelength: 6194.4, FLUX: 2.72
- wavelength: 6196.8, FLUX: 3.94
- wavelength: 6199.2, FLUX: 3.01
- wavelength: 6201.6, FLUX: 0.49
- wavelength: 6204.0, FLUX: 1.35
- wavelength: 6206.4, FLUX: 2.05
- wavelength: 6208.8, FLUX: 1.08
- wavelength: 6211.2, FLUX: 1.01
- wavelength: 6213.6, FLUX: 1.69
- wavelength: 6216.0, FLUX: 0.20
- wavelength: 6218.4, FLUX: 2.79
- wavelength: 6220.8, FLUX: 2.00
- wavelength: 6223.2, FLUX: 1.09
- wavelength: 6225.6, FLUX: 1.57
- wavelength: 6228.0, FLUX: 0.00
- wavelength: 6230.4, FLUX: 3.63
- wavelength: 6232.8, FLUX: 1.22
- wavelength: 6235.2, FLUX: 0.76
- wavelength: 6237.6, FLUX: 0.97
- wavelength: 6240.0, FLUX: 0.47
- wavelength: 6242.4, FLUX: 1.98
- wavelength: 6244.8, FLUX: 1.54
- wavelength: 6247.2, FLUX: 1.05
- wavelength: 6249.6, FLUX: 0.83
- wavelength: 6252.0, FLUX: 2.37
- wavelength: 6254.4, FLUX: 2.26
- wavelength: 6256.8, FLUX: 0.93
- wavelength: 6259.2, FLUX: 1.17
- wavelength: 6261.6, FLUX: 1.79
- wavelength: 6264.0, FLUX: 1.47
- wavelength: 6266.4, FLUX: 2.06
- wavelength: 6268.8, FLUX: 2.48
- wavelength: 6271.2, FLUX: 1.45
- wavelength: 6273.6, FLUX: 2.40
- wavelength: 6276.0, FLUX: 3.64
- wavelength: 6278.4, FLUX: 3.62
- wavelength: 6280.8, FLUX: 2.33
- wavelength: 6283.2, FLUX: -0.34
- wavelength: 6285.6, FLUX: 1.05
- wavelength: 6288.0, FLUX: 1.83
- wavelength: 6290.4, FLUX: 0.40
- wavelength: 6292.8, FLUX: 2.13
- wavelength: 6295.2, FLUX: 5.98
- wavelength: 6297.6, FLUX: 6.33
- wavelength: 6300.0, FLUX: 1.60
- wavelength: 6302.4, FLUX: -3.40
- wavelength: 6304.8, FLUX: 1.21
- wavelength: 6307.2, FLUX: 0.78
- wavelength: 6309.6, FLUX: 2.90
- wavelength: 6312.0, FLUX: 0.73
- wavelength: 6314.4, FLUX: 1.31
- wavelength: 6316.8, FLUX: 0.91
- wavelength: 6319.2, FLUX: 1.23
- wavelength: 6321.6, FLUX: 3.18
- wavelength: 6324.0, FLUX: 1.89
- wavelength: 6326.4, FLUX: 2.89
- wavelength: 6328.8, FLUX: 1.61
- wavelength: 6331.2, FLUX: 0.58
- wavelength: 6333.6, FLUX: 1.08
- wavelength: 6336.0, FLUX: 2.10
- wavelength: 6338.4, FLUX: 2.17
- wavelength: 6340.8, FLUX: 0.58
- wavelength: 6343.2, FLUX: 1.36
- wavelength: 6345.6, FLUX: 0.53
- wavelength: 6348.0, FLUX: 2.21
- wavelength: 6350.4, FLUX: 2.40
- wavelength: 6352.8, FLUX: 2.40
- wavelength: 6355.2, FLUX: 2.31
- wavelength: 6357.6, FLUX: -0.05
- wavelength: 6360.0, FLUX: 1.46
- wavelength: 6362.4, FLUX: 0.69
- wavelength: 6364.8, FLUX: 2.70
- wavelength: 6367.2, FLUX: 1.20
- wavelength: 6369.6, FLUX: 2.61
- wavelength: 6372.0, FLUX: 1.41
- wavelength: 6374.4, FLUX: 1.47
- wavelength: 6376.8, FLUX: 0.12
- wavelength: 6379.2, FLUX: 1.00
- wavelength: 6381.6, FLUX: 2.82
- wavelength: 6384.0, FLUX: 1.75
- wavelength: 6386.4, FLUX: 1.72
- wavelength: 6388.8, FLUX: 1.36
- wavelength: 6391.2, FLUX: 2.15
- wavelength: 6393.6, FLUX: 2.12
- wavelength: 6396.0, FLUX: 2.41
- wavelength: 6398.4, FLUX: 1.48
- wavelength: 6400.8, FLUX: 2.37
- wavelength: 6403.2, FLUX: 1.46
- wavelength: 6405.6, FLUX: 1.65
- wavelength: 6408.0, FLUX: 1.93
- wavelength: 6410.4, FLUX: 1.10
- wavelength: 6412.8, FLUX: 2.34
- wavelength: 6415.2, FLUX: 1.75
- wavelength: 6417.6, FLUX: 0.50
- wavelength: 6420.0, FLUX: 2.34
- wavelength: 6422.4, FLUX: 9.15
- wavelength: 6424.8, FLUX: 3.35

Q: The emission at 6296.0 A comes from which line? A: H-beta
